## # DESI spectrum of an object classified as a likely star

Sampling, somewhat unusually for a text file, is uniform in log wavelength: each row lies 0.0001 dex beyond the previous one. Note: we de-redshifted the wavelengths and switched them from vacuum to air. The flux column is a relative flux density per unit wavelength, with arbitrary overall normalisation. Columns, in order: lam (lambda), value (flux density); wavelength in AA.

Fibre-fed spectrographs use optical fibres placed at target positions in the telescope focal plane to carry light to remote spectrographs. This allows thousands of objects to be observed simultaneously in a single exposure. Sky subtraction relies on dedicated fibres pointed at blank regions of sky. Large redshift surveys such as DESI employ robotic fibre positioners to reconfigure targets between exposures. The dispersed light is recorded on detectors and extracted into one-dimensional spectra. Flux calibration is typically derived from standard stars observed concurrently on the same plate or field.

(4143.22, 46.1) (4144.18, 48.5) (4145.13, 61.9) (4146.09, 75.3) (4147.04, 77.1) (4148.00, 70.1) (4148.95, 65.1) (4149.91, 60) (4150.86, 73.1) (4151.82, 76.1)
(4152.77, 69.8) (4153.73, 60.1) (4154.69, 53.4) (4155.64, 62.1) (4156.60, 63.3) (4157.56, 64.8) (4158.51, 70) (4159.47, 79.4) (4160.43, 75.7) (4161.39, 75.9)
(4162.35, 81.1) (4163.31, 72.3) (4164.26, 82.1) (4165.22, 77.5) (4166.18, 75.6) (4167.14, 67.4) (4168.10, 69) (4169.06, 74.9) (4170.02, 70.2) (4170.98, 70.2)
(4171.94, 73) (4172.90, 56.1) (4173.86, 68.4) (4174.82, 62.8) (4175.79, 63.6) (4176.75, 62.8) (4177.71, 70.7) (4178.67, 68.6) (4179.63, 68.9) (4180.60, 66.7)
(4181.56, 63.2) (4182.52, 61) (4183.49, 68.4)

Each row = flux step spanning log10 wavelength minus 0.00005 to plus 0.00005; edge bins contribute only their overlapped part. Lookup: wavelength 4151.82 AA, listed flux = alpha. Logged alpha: 76.1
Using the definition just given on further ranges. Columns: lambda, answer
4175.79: 63.6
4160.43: 75.7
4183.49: 68.4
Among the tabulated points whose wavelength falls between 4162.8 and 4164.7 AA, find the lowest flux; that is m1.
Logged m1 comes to 72.3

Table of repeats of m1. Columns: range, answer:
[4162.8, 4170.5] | 67.4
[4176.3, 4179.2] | 62.8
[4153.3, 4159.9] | 53.4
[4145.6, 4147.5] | 75.3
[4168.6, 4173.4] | 56.1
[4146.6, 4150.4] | 60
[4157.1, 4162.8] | 64.8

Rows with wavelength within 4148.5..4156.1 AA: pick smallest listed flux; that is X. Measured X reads 53.4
